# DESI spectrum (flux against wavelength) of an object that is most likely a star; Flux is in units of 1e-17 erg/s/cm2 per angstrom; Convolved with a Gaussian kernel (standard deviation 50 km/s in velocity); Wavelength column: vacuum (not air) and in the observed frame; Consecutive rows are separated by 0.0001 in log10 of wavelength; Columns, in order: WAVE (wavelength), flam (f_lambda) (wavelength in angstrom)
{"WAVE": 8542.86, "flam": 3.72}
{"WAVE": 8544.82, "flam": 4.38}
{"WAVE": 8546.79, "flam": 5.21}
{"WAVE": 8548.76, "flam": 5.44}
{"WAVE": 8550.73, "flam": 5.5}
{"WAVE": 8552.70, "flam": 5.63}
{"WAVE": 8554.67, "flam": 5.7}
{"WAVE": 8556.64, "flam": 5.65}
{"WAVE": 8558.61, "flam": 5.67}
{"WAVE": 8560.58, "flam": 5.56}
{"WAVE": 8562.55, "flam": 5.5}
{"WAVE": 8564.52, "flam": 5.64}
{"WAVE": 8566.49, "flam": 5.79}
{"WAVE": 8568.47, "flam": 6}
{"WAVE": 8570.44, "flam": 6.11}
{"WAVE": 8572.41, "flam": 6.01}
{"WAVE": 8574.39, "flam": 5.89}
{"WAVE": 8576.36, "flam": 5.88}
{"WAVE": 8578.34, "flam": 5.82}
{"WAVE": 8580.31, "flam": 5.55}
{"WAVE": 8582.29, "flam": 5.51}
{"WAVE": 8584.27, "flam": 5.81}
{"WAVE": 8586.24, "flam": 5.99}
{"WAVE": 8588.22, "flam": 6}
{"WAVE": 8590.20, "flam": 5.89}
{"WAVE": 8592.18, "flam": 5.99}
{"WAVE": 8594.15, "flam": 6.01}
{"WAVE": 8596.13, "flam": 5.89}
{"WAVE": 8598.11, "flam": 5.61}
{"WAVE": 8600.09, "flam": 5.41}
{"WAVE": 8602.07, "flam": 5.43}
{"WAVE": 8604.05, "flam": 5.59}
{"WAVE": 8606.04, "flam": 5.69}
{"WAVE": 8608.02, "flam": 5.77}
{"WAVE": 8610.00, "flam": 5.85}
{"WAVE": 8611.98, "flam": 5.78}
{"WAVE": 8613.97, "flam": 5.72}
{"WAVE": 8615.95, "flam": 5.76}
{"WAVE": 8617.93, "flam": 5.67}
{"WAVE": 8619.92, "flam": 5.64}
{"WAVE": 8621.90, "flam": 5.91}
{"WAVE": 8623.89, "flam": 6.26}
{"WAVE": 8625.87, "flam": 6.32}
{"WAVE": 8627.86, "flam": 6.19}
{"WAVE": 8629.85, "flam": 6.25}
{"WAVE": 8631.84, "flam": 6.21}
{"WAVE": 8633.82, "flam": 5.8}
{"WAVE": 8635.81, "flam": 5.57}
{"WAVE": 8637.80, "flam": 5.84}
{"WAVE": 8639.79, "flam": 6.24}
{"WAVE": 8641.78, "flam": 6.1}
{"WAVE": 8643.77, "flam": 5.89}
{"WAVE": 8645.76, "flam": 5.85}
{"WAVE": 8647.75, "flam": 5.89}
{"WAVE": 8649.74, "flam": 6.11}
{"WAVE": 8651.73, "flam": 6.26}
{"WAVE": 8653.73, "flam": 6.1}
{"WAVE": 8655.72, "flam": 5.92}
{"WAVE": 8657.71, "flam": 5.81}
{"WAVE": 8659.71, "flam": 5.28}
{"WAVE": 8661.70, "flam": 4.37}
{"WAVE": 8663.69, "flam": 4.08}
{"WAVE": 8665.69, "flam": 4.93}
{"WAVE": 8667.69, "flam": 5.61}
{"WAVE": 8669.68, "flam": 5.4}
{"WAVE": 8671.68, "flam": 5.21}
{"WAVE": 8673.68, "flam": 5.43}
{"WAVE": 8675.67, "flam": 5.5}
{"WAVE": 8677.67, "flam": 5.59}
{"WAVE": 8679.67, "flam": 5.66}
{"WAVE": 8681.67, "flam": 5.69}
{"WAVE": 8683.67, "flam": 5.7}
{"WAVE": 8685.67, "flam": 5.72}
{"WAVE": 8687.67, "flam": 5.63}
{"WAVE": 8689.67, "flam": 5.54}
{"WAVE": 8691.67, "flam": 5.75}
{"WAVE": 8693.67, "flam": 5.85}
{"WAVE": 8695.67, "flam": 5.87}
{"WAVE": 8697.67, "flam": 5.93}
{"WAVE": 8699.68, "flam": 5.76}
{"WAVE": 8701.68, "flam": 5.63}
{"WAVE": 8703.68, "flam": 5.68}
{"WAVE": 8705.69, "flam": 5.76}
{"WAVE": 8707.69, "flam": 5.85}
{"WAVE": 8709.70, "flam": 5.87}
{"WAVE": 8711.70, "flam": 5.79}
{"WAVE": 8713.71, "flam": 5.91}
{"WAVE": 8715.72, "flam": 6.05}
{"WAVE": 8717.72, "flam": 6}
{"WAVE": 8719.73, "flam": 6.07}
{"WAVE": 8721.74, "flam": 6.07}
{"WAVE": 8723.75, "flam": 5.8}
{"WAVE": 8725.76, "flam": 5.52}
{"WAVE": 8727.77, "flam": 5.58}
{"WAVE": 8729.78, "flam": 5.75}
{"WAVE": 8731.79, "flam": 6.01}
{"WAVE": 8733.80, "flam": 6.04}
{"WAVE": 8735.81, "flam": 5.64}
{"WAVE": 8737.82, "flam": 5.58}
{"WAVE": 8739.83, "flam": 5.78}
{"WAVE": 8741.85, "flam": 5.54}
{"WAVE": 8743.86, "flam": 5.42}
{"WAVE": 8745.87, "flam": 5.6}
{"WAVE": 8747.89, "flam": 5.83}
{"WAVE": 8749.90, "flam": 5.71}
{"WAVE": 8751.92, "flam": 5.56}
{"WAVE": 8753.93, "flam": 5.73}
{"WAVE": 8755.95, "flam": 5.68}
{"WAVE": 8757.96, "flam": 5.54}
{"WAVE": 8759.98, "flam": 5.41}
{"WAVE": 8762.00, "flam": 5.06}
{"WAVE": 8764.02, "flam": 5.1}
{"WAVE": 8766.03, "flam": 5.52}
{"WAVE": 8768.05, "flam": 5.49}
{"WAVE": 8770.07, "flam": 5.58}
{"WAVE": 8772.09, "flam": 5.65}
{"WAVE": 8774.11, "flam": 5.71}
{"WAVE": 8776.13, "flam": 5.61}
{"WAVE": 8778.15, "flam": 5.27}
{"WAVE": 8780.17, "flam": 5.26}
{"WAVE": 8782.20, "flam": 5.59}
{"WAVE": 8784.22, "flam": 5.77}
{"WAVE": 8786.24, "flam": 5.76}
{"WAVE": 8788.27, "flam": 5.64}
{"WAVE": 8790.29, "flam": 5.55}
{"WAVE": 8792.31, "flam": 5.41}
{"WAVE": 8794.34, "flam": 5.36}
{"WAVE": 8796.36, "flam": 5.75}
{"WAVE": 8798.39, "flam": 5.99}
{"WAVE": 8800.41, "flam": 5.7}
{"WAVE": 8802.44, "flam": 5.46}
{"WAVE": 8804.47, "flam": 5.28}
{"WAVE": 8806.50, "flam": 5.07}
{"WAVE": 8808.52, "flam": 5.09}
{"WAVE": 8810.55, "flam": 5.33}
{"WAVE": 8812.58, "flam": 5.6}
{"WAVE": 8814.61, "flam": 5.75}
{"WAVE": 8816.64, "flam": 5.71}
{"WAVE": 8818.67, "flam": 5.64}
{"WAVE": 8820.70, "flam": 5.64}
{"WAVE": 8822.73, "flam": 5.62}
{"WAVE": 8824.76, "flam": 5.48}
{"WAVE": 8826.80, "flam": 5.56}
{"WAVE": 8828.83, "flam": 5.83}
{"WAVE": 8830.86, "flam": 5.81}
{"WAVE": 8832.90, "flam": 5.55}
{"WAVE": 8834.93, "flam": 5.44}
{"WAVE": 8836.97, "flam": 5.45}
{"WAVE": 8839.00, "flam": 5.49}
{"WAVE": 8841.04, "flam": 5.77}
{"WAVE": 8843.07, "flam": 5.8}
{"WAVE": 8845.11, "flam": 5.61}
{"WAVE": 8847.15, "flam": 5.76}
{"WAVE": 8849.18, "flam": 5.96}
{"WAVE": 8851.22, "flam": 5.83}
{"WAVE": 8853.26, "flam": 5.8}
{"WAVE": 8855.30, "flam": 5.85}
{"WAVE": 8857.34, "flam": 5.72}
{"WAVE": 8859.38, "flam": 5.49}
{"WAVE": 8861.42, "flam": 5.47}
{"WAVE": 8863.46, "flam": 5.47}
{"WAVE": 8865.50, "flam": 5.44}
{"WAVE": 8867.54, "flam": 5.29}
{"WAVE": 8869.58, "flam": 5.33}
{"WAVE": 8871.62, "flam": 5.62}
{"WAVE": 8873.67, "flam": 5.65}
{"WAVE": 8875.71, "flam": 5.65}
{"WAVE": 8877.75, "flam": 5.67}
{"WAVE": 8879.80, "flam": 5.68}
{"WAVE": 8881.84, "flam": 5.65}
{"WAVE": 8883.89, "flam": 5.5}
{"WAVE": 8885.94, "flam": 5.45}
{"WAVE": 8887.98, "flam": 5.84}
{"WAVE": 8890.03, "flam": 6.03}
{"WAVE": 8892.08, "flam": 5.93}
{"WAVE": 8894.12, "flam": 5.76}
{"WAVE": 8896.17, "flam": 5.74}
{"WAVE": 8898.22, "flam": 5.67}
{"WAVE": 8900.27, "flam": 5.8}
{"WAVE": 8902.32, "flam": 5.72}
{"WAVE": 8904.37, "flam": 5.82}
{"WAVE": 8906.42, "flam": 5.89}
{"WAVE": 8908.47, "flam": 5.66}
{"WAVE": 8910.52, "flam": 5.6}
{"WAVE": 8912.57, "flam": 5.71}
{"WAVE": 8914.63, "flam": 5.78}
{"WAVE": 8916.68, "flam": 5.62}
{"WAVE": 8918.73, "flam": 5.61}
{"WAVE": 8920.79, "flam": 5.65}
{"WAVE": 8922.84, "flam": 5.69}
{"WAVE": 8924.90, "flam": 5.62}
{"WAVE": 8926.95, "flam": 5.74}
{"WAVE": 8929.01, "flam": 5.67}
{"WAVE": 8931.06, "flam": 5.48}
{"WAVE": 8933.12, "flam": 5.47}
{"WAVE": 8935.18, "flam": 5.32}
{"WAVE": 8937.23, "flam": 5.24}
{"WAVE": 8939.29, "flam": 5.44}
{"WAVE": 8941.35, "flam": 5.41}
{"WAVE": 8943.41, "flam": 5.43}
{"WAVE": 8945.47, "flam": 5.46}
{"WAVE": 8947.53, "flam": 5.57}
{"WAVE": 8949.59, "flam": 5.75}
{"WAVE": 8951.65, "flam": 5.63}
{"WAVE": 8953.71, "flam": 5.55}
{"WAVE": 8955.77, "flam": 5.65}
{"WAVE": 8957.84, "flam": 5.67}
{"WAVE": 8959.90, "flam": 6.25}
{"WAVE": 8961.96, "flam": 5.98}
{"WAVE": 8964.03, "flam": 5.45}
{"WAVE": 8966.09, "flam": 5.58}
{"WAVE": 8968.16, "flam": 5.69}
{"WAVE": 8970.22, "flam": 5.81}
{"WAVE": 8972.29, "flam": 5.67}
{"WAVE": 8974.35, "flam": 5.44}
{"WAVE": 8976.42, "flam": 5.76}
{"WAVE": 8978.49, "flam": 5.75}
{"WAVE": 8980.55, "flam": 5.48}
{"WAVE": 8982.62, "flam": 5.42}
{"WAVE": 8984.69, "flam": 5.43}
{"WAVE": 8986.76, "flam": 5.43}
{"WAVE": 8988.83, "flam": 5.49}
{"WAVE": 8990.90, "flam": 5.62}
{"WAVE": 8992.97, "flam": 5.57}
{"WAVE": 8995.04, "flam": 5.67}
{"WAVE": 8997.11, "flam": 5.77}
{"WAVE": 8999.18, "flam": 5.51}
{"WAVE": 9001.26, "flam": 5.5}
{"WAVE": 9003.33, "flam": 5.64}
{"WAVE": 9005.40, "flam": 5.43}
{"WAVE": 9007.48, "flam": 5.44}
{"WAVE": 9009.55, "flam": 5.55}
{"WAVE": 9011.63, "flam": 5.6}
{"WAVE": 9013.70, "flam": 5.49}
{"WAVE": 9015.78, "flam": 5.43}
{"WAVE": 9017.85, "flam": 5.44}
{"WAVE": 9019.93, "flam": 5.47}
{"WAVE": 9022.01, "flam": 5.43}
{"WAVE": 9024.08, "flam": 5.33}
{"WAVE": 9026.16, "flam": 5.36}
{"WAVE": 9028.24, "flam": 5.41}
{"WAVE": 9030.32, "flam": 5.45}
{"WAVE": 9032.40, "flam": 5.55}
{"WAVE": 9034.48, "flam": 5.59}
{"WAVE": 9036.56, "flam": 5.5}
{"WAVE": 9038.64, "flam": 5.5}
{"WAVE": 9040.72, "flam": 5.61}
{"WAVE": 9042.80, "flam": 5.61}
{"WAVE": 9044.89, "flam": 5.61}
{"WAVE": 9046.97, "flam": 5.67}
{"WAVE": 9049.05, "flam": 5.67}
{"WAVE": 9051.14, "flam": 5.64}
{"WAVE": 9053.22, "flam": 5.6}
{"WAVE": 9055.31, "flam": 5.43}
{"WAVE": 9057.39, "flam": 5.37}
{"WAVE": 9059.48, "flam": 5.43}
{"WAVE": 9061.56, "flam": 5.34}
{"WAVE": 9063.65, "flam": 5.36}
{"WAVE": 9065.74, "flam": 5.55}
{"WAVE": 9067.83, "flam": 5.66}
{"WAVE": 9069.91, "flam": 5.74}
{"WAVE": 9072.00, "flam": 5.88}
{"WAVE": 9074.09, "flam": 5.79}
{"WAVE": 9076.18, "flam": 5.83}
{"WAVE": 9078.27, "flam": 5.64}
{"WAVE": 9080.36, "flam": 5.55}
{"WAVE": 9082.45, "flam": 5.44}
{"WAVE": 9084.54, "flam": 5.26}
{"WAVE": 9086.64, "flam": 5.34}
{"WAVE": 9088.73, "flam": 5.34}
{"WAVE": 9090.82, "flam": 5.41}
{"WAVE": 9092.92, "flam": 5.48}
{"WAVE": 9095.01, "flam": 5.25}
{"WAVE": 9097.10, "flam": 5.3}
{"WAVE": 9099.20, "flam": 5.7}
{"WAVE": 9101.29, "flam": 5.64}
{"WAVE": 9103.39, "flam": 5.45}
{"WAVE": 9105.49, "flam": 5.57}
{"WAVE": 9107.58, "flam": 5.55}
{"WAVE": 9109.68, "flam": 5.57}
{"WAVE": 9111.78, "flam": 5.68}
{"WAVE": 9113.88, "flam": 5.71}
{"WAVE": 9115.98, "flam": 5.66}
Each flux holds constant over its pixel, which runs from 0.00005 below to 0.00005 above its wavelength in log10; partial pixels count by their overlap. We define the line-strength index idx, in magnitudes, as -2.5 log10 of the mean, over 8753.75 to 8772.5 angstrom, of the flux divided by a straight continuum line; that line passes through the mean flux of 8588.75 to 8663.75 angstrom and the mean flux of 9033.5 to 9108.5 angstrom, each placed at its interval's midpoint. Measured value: 0.05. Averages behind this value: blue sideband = 5.81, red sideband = 5.54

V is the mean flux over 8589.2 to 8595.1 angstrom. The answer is 5.97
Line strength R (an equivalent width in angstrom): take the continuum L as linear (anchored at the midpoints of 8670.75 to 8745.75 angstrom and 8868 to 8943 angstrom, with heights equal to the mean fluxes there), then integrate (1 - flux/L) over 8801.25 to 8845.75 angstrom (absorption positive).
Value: 1.0 angstrom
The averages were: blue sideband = 5.73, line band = 5.54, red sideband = 5.64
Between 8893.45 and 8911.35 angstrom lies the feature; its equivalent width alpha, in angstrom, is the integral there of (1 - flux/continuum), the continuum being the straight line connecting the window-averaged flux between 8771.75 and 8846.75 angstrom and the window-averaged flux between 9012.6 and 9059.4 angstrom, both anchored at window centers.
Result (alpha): -0.6 angstrom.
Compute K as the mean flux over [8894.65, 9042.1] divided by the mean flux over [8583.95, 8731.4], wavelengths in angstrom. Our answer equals 0.97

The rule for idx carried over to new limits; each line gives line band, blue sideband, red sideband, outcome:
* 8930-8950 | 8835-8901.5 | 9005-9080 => 0.03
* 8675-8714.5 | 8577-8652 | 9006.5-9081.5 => 0.01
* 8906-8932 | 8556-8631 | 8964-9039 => -0.01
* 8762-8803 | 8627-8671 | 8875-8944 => 0.02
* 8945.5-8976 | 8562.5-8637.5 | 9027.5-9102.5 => -0.02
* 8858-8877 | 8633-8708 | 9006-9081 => 0.02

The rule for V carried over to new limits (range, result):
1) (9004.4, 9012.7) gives 5.5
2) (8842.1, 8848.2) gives 5.72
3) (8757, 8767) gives 5.32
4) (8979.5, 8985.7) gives 5.45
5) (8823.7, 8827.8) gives 5.51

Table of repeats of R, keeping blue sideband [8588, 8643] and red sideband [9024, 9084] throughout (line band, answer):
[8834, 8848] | 0.2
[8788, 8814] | 1.2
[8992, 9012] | 0.1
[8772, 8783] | 0.5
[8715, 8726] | -0.3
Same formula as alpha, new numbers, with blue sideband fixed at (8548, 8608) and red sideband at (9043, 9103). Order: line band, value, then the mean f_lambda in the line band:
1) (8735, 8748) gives 0.13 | 5.61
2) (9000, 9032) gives 0.52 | 5.47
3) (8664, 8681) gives 0.99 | 5.37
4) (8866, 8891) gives 0.02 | 5.61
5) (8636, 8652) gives -0.77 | 5.99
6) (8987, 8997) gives -0.05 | 5.59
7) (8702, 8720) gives -0.59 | 5.87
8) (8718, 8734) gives -0.49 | 5.85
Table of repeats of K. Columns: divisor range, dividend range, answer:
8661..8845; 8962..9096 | 0.99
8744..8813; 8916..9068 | 1.01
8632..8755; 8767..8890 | 0.98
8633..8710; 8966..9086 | 0.98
